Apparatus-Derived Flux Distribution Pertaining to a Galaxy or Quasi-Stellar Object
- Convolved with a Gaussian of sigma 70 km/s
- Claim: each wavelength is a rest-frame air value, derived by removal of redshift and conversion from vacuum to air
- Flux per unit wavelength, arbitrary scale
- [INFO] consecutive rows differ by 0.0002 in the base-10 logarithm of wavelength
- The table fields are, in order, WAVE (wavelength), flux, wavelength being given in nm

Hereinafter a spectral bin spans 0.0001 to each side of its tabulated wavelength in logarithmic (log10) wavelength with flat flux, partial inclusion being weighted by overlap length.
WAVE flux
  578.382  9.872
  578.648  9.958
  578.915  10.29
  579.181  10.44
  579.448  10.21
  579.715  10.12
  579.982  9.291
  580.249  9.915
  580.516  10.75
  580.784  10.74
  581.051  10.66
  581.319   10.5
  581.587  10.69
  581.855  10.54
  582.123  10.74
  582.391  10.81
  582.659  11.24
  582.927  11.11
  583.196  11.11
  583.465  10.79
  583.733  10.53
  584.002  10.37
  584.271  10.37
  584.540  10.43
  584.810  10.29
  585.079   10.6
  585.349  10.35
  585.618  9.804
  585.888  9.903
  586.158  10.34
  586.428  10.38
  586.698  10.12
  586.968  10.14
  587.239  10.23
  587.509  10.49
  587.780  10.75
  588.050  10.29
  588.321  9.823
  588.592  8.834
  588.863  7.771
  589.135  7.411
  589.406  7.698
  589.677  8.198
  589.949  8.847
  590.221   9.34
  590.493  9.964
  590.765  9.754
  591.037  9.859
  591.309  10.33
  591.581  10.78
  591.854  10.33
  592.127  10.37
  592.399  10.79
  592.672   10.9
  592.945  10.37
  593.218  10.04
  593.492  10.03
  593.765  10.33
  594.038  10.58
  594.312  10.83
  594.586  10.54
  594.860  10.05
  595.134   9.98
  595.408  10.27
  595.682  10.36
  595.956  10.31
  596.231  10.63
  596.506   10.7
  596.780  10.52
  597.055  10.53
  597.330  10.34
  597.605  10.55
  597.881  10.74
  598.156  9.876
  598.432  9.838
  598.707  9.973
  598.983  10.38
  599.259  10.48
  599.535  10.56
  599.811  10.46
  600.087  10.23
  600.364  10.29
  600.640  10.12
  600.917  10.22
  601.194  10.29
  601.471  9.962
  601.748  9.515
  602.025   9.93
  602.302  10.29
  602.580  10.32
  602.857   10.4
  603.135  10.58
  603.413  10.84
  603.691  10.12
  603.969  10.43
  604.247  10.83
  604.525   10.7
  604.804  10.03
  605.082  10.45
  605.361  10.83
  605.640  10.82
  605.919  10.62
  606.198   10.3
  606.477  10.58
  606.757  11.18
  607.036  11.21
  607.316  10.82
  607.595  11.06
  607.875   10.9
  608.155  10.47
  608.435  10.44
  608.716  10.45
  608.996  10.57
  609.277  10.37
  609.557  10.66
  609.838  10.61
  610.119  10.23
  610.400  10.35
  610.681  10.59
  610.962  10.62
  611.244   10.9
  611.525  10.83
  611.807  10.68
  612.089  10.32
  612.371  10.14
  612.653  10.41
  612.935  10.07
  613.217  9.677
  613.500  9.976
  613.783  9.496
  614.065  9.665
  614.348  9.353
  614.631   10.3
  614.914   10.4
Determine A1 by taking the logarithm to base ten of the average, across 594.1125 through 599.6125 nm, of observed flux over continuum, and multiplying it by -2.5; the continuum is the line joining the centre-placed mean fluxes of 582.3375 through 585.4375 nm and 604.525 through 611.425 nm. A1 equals 0.03 mag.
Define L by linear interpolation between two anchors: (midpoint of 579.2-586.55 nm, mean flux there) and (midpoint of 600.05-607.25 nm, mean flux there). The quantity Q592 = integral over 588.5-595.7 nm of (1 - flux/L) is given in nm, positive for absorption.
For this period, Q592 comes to 0.450 nm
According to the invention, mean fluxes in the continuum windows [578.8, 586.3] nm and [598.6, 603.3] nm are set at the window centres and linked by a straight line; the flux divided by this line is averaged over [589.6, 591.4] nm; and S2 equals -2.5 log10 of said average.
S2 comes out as 0.10 mag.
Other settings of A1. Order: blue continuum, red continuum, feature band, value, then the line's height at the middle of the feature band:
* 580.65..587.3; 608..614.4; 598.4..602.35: 0.02 mag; 10.4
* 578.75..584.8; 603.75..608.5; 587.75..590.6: 0.18 mag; 10.6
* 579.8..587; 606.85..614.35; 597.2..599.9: 0.01 mag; 10.4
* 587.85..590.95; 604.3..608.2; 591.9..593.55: -0.12 mag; 9.31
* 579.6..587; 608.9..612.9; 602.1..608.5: -0.01 mag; 10.5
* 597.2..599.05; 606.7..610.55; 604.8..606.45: 0.00 mag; 10.5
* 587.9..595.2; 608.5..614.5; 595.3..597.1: -0.06 mag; 9.9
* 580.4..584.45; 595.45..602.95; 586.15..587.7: 0.03 mag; 10.6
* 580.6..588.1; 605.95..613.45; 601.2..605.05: 0.02 mag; 10.5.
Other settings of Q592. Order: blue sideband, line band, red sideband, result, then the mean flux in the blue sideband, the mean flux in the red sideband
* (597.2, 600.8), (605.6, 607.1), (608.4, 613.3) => -0.054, 10.3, 10.4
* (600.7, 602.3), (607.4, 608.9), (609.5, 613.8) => -0.062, 10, 10.4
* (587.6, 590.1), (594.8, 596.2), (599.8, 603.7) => -0.096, 8.88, 10.2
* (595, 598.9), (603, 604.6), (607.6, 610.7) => -0.021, 10.3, 10.5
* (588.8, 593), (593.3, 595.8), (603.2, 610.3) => -0.132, 9.56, 10.6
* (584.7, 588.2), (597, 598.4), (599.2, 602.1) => -0.021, 10.3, 10.2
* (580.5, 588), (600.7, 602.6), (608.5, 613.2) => 0.077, 10.5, 10.5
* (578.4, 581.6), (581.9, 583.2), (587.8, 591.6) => -0.126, 10.3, 9.21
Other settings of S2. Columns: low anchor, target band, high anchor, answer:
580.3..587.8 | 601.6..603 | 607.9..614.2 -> 0.03 mag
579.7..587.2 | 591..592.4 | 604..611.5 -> 0.01 mag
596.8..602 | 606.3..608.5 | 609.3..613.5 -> -0.05 mag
